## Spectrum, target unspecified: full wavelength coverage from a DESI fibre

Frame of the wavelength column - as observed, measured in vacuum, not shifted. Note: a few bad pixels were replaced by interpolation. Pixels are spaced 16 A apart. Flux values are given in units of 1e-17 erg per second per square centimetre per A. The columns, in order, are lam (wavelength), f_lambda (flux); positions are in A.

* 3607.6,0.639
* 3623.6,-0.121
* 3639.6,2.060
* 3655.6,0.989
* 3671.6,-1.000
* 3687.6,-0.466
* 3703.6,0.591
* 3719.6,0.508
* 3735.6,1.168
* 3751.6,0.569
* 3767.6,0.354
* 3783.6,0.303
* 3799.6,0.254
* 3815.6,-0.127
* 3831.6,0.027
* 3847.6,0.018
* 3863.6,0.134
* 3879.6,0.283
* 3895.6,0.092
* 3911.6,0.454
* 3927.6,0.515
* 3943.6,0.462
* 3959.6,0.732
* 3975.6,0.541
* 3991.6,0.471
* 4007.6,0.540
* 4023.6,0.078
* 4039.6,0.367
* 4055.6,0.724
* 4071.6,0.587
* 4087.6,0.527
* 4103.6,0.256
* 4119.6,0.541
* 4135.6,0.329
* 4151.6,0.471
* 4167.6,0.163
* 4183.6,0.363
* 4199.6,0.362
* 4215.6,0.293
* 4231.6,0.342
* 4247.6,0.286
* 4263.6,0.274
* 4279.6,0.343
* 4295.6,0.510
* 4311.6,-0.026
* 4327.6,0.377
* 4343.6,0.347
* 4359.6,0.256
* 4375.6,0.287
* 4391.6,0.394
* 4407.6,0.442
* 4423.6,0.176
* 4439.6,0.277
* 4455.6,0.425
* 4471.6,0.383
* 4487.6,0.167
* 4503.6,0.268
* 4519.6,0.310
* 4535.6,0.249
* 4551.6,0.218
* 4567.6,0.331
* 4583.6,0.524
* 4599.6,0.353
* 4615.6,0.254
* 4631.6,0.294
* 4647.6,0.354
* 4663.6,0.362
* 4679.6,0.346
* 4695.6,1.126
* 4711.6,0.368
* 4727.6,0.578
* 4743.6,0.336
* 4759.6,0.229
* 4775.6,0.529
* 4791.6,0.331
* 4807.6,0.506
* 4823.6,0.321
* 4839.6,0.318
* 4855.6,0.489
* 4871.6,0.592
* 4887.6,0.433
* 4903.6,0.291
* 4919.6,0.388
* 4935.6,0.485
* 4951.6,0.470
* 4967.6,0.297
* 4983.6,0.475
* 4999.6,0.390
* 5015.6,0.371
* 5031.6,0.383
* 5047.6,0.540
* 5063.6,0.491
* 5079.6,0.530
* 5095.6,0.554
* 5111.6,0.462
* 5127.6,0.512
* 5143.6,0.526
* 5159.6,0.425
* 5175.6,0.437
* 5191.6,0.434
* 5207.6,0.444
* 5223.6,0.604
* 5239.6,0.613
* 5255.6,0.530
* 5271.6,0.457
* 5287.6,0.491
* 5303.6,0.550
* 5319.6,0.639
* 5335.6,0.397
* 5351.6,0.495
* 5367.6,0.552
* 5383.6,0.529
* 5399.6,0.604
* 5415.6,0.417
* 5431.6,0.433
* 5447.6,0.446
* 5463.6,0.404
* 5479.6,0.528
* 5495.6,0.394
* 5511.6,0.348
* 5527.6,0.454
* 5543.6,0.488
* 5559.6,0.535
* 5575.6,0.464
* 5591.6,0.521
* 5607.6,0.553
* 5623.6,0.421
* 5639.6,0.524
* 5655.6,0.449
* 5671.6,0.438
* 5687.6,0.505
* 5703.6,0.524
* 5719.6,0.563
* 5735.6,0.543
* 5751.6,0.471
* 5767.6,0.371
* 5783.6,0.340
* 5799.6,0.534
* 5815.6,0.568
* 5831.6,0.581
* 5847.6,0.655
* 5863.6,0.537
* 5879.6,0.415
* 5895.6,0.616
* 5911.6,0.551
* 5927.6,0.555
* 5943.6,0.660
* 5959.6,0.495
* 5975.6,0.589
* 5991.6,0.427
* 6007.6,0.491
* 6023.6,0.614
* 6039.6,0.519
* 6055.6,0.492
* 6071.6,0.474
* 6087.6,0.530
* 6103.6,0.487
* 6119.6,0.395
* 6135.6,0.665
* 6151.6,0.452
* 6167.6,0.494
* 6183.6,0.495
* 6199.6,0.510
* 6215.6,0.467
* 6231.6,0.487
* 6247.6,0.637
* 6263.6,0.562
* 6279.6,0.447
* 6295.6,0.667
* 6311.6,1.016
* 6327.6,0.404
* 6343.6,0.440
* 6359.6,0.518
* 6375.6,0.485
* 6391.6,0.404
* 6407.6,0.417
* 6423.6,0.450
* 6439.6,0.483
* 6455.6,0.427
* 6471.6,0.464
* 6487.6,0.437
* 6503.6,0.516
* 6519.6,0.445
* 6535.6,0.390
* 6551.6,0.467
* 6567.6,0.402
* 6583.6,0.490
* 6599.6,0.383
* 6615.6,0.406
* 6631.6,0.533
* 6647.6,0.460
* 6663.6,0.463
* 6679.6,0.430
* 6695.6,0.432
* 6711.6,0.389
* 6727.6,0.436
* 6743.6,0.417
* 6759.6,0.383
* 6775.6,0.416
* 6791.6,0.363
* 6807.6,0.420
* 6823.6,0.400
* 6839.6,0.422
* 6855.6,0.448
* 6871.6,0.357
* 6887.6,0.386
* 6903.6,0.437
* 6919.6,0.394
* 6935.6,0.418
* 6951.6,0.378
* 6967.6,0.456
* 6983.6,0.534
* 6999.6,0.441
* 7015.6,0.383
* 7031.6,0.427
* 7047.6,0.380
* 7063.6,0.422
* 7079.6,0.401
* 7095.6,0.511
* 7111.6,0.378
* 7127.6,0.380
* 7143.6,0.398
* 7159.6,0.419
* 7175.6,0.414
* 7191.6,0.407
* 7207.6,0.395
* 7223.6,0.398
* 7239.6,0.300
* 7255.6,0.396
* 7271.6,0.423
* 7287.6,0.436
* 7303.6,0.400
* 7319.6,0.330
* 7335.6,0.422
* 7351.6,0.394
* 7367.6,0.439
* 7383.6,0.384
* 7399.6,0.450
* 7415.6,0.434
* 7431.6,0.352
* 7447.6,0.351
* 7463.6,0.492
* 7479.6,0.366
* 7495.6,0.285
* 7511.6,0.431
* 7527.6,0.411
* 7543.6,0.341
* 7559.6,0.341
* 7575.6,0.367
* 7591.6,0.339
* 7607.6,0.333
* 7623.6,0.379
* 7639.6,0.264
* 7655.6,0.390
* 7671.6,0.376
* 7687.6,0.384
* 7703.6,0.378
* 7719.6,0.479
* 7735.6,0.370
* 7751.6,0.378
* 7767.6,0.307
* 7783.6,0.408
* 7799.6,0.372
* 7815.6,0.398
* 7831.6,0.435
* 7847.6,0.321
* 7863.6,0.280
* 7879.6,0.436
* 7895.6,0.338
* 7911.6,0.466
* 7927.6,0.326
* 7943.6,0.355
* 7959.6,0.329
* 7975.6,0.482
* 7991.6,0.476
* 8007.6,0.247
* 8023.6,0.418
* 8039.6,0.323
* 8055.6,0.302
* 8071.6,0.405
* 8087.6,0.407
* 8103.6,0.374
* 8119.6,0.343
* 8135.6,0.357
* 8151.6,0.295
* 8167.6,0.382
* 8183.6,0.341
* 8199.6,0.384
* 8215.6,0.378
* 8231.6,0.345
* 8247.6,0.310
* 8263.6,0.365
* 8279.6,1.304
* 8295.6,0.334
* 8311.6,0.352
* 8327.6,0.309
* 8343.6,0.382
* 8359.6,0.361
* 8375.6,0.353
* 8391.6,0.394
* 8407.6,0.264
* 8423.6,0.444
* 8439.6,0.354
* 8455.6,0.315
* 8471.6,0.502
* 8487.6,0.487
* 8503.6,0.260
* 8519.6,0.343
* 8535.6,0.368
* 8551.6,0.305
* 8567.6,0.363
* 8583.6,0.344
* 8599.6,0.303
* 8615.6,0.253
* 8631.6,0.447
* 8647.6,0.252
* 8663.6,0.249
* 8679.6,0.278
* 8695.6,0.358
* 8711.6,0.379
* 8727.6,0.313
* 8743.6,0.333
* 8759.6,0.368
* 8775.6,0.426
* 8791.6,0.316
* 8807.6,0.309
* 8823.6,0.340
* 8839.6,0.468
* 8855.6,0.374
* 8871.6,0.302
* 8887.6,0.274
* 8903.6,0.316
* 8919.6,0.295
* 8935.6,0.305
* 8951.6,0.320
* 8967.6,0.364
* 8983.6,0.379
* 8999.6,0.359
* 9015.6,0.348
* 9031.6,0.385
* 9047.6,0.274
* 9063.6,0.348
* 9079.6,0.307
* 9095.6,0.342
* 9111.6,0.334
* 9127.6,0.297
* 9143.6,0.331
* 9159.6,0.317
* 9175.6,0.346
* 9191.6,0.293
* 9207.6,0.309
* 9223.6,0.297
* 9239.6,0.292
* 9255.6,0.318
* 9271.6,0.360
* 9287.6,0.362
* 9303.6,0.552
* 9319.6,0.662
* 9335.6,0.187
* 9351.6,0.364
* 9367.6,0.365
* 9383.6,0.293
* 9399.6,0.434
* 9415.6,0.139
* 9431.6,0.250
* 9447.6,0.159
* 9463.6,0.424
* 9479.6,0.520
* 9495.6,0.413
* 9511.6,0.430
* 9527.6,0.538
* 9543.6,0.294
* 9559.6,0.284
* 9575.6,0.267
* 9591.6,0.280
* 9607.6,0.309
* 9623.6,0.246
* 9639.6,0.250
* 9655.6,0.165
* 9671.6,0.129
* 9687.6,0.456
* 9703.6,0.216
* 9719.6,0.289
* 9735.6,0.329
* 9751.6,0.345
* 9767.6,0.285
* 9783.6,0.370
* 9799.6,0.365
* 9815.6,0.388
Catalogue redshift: 0.261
